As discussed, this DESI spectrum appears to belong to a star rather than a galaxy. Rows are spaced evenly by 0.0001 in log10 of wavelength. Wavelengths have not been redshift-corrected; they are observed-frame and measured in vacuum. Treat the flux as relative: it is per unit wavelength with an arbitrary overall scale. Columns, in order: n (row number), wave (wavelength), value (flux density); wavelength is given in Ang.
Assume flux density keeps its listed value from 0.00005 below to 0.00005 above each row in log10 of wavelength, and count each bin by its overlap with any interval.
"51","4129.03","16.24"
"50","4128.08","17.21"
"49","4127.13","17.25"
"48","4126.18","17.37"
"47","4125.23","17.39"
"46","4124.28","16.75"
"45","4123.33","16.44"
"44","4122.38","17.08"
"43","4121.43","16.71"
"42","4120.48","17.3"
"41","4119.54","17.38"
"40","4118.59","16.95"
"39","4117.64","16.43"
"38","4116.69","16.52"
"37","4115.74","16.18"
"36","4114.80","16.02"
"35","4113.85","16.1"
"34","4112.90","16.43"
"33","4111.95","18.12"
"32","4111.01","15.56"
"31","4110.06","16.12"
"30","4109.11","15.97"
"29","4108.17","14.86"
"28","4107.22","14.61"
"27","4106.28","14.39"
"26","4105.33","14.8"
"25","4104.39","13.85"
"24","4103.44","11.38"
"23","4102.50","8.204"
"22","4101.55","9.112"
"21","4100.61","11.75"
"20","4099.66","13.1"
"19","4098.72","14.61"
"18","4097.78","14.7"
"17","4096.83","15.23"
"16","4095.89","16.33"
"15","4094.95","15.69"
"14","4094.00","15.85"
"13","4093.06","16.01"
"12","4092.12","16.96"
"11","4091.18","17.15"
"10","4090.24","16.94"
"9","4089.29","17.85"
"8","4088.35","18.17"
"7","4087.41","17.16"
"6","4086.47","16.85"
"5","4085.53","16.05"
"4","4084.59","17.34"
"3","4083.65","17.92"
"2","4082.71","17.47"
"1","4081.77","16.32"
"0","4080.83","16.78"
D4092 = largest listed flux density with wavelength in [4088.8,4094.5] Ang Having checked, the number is 17.85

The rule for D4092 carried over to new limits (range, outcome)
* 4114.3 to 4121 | 17.38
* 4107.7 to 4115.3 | 18.12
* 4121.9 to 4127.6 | 17.39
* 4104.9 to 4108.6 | 14.86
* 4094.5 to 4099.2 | 16.33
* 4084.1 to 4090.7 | 18.17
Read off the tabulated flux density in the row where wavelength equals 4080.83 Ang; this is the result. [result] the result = 16.78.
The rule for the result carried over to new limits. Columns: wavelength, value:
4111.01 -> 15.56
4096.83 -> 15.23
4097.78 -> 14.7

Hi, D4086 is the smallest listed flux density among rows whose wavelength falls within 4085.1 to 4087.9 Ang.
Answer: 16.05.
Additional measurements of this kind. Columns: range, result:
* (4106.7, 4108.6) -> 14.61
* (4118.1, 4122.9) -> 16.71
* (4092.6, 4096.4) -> 15.69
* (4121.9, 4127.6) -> 16.44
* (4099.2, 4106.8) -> 8.204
